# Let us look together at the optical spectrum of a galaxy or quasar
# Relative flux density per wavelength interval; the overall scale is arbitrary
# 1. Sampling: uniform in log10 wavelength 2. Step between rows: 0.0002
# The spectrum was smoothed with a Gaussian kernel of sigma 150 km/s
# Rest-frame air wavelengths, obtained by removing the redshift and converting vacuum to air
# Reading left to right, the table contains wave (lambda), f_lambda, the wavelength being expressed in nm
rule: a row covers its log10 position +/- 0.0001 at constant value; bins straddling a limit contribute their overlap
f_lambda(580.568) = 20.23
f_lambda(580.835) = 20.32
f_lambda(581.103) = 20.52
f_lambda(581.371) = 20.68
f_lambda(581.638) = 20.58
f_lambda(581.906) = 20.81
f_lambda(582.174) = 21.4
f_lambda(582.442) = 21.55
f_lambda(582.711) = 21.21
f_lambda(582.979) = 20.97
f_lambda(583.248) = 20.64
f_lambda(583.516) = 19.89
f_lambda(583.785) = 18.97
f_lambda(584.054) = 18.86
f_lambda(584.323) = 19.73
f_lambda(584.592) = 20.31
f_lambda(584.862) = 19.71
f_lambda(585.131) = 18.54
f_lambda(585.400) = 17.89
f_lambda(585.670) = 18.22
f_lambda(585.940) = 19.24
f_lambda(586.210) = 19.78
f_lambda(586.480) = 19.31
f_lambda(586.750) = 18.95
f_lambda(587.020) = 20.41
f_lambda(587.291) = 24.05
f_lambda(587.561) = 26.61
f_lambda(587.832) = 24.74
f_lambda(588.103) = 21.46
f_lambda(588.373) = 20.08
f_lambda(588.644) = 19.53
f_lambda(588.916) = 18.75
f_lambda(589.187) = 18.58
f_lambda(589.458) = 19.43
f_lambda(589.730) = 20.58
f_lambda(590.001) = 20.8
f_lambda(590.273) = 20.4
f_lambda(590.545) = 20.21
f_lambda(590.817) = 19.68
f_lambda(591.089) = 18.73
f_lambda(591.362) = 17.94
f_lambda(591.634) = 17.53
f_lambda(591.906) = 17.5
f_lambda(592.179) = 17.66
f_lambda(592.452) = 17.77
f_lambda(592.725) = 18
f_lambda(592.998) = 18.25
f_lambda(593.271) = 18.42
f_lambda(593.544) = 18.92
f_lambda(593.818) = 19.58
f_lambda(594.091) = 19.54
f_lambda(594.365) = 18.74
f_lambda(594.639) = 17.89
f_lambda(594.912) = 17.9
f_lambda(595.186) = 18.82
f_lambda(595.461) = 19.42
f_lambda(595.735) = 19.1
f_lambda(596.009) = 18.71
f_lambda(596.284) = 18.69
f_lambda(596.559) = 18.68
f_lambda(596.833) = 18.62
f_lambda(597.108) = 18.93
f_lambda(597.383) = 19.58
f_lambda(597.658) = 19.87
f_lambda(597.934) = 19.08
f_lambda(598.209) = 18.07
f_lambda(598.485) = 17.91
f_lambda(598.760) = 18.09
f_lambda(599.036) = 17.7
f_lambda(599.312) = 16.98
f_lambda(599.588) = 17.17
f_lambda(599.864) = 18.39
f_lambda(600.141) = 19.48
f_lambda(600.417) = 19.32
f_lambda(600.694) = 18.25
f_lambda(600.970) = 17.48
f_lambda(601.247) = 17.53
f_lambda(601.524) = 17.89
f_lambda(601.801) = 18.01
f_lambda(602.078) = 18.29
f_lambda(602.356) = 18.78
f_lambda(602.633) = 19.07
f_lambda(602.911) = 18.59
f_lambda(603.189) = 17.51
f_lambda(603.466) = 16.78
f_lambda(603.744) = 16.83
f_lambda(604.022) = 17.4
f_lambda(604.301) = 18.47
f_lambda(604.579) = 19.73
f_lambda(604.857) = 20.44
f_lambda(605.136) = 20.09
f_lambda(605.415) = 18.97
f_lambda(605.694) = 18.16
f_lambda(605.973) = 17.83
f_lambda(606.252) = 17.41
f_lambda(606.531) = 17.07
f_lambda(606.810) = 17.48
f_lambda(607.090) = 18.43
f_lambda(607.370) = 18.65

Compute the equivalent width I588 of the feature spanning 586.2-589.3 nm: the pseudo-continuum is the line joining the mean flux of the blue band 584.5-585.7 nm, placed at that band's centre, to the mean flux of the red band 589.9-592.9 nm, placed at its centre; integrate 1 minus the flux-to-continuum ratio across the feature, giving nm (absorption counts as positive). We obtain -0.37 nm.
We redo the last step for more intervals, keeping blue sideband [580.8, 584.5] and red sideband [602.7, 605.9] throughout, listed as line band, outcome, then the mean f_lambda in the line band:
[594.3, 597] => 0.08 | 18.7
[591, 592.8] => 0.16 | 17.8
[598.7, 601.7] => 0.13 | 18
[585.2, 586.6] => 0.09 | 18.9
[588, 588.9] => -0.01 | 20.1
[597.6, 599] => 0.04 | 18.5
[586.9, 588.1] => -0.22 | 23.7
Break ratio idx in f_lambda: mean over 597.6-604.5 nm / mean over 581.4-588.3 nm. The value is 0.9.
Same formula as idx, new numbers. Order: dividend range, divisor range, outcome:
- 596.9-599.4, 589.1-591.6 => 0.95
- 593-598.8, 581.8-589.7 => 0.92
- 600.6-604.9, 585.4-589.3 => 0.88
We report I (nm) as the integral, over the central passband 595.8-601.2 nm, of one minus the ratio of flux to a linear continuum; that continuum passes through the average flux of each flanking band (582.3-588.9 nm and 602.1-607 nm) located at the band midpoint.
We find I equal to 0.14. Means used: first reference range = 20.4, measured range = 18.5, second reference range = 18.3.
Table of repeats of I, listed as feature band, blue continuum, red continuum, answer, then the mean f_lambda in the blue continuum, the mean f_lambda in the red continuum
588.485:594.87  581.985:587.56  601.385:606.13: 0.21 nm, 20.1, 18.4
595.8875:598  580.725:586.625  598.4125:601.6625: -0.07 nm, 20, 18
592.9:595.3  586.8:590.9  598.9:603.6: 0.13 nm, 21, 18.1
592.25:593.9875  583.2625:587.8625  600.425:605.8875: 0.08 nm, 20.2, 18.3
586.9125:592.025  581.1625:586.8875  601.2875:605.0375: -0.25 nm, 19.9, 18.3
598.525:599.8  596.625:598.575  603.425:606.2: 0.08 nm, 18.9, 18.5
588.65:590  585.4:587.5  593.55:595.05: 0.01 nm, 20.1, 18.7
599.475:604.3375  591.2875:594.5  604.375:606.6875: 0.14 nm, 18.3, 18.7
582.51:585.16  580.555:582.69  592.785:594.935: 0.06 nm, 20.8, 18.7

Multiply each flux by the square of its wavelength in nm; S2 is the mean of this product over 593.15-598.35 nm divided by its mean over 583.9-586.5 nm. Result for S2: 1.0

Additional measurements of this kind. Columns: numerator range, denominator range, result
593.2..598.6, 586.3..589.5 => 0.92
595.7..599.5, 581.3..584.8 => 0.95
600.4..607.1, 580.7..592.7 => 0.96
